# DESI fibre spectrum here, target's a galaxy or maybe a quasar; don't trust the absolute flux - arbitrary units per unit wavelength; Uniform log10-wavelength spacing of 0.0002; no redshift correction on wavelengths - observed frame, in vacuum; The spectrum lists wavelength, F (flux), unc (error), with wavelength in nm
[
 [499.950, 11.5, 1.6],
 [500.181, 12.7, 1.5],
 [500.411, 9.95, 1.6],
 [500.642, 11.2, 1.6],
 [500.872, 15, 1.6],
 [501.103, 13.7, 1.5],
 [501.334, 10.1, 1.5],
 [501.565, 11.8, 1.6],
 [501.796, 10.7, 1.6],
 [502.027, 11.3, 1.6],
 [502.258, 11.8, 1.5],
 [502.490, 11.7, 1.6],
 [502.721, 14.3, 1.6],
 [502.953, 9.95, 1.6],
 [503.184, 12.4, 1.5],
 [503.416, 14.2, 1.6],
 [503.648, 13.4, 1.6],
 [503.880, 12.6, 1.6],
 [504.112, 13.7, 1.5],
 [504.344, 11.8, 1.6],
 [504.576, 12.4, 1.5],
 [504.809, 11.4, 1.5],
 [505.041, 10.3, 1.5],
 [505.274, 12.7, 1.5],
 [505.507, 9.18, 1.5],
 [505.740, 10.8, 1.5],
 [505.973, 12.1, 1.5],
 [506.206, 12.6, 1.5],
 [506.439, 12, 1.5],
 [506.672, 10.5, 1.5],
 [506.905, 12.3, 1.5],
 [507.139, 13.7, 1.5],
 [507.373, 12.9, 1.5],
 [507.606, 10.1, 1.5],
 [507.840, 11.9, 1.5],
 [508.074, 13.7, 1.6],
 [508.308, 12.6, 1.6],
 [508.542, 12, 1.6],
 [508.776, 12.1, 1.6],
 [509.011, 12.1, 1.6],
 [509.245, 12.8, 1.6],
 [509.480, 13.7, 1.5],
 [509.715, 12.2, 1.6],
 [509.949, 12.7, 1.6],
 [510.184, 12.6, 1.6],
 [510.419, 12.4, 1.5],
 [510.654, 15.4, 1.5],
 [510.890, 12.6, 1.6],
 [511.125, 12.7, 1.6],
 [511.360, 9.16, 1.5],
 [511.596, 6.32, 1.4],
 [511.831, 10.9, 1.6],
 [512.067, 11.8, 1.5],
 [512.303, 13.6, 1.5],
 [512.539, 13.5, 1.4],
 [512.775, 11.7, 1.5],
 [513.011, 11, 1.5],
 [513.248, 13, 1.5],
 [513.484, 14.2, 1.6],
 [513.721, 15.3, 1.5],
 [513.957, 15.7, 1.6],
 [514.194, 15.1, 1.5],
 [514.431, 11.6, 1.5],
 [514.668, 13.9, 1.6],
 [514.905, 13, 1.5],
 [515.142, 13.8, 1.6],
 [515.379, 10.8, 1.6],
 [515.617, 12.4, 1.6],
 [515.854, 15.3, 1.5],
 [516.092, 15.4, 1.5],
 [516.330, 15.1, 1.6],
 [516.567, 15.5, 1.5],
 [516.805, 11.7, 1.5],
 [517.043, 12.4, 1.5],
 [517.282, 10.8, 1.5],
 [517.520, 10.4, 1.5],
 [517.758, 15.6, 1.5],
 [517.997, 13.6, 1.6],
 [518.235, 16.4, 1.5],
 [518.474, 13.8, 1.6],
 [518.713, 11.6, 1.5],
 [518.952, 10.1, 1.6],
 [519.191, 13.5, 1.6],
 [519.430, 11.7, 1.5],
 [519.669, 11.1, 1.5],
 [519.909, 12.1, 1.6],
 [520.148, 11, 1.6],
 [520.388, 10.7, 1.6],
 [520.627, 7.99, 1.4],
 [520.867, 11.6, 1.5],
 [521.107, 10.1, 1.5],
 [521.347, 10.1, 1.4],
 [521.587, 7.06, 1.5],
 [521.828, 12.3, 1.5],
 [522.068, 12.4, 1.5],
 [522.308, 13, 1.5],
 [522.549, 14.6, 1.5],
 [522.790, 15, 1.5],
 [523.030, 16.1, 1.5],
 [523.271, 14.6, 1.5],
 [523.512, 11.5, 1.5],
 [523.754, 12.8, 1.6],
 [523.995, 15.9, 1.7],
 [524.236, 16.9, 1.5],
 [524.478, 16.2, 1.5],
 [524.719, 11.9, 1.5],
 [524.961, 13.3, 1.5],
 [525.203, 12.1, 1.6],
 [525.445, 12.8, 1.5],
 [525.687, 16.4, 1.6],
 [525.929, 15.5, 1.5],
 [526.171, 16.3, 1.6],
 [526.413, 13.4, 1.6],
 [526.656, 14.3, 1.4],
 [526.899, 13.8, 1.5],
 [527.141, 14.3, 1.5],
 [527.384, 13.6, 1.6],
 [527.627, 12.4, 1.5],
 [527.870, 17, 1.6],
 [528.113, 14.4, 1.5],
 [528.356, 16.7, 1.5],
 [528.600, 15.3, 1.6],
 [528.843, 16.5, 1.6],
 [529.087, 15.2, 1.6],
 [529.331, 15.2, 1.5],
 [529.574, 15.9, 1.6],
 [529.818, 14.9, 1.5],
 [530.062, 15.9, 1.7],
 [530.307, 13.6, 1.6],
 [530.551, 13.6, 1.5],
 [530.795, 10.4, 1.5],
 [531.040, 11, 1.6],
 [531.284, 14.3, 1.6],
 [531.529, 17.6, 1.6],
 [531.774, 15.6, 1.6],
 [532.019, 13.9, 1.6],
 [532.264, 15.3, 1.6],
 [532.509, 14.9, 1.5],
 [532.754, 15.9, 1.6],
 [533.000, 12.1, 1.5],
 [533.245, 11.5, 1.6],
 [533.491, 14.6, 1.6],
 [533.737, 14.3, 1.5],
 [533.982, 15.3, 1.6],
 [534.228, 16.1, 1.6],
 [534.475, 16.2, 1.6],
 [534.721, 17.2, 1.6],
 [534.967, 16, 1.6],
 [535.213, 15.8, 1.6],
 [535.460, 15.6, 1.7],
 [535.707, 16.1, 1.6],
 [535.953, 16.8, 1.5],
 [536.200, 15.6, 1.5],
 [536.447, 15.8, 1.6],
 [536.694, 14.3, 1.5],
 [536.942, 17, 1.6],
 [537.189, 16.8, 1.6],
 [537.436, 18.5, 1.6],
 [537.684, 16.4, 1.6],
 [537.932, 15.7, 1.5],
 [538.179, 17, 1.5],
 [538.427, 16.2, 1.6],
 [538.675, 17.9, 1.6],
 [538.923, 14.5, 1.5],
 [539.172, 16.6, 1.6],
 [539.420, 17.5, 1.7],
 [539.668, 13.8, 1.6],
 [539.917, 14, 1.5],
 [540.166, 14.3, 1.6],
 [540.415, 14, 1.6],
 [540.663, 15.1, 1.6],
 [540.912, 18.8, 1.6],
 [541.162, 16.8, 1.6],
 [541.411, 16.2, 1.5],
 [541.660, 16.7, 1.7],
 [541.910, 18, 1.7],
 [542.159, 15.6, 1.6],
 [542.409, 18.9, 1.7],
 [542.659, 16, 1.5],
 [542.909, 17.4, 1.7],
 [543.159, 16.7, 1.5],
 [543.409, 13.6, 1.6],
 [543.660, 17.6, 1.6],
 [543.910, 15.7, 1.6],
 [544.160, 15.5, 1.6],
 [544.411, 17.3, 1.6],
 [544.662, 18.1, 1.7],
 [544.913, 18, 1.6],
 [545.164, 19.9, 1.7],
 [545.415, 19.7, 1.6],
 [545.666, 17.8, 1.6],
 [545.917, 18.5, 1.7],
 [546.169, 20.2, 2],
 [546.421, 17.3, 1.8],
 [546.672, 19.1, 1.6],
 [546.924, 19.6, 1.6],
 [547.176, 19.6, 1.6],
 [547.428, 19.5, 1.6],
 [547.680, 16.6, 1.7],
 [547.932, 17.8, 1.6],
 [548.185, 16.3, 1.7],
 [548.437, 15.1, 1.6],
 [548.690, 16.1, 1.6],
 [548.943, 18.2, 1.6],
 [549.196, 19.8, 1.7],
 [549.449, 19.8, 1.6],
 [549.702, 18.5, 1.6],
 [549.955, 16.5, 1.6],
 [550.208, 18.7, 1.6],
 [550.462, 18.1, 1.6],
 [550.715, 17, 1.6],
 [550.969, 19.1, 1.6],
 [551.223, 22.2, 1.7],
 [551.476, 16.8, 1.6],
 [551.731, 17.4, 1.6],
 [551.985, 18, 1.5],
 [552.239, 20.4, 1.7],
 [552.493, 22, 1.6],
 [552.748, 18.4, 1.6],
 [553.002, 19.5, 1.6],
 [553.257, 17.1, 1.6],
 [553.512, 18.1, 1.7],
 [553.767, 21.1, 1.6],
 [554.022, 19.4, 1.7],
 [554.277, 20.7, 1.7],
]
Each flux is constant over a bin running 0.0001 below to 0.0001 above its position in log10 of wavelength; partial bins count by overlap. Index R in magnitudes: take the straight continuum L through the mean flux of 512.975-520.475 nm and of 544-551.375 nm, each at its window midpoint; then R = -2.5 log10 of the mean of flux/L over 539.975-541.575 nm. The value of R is 0.09 mag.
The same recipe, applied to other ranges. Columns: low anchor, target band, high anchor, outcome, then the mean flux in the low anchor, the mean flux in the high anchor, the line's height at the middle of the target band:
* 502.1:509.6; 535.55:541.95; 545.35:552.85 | 0.05 mag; 12.2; 18.5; 17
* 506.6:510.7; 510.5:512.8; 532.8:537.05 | 0.09 mag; 12.5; 15.3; 12.8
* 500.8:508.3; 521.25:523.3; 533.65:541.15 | 0.12 mag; 12.1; 16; 14.2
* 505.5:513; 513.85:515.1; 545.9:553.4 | -0.08 mag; 12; 18.4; 12.9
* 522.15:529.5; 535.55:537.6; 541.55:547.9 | 0.00 mag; 14.6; 17.7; 16.4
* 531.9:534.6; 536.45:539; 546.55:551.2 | -0.06 mag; 14.6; 18.2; 15.6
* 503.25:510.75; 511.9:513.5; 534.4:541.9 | 0.04 mag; 12.3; 16.1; 13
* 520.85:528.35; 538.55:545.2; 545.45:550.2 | 0.04 mag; 13.7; 18.2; 17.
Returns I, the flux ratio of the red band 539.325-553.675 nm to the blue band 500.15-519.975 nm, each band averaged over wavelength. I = 1.41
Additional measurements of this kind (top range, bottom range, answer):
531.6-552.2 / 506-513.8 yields 1.37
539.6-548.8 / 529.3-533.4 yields 1.20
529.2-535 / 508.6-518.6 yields 1.13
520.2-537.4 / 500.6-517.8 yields 1.15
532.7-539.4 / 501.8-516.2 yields 1.27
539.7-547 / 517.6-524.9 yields 1.34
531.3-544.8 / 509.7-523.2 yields 1.27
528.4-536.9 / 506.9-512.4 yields 1.23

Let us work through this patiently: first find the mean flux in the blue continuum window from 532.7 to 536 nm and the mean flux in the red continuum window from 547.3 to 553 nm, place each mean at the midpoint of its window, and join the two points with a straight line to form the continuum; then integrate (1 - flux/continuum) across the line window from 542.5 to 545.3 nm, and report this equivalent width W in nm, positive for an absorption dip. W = 0.027 nm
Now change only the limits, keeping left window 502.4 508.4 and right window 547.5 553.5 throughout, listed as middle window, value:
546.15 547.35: -0.09 nm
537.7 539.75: 0.05 nm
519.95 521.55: 0.45 nm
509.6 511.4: 0.03 nm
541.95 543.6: 0.07 nm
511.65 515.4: 0.07 nm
